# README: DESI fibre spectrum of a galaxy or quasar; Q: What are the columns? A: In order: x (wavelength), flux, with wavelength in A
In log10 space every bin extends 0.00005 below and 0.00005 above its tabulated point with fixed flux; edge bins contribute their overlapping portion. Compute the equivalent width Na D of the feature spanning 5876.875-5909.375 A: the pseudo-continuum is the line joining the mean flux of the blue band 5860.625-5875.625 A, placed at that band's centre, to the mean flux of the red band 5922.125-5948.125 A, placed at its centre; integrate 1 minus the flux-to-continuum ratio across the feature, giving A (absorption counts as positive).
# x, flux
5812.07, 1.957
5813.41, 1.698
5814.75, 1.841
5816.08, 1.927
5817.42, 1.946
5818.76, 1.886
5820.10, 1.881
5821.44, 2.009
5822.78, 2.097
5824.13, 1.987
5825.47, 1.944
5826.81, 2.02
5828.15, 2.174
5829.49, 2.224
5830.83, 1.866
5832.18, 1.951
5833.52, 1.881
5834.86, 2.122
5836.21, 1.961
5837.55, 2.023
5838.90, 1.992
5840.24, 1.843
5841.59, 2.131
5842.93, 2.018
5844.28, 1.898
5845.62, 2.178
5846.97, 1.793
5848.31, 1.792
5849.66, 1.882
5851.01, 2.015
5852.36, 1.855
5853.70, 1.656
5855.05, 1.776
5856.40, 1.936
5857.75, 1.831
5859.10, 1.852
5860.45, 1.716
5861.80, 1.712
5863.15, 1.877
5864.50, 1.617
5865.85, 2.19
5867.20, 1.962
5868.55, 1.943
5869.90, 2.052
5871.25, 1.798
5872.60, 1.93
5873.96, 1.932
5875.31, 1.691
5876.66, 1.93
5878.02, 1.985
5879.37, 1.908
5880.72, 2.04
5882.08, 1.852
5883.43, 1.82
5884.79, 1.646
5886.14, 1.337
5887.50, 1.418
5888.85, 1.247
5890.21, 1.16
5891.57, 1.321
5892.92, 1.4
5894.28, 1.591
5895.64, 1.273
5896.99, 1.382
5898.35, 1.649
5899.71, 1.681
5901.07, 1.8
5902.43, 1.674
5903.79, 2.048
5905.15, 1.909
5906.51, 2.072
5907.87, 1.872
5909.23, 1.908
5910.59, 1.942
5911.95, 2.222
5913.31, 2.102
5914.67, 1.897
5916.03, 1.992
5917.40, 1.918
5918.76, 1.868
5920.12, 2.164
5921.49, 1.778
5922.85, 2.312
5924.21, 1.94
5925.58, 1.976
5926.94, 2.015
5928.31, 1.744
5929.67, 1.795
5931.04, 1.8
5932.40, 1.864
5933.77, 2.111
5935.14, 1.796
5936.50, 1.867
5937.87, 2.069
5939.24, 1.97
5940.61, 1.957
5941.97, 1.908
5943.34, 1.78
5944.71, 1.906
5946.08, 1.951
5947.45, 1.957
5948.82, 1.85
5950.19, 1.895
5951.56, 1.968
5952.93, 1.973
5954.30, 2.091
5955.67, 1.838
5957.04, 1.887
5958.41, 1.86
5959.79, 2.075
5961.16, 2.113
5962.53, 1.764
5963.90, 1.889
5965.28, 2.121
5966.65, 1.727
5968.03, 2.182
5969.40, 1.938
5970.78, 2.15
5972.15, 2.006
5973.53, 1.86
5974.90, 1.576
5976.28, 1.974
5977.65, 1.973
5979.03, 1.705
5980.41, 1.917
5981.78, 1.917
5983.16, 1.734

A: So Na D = 4.01 A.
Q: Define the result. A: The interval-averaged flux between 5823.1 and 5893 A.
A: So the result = 1.85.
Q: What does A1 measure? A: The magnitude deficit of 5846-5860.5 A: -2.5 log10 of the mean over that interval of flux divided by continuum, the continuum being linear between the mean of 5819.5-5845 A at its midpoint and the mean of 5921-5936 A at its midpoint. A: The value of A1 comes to 0.08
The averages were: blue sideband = 2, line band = 1.84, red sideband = 1.92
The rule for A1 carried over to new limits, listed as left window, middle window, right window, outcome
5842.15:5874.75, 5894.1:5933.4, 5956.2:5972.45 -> 0.033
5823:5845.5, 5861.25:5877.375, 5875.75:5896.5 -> -0.096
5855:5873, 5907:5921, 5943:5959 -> -0.049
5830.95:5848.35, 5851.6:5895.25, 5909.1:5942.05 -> 0.129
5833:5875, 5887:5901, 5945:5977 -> 0.320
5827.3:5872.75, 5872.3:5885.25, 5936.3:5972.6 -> 0.033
